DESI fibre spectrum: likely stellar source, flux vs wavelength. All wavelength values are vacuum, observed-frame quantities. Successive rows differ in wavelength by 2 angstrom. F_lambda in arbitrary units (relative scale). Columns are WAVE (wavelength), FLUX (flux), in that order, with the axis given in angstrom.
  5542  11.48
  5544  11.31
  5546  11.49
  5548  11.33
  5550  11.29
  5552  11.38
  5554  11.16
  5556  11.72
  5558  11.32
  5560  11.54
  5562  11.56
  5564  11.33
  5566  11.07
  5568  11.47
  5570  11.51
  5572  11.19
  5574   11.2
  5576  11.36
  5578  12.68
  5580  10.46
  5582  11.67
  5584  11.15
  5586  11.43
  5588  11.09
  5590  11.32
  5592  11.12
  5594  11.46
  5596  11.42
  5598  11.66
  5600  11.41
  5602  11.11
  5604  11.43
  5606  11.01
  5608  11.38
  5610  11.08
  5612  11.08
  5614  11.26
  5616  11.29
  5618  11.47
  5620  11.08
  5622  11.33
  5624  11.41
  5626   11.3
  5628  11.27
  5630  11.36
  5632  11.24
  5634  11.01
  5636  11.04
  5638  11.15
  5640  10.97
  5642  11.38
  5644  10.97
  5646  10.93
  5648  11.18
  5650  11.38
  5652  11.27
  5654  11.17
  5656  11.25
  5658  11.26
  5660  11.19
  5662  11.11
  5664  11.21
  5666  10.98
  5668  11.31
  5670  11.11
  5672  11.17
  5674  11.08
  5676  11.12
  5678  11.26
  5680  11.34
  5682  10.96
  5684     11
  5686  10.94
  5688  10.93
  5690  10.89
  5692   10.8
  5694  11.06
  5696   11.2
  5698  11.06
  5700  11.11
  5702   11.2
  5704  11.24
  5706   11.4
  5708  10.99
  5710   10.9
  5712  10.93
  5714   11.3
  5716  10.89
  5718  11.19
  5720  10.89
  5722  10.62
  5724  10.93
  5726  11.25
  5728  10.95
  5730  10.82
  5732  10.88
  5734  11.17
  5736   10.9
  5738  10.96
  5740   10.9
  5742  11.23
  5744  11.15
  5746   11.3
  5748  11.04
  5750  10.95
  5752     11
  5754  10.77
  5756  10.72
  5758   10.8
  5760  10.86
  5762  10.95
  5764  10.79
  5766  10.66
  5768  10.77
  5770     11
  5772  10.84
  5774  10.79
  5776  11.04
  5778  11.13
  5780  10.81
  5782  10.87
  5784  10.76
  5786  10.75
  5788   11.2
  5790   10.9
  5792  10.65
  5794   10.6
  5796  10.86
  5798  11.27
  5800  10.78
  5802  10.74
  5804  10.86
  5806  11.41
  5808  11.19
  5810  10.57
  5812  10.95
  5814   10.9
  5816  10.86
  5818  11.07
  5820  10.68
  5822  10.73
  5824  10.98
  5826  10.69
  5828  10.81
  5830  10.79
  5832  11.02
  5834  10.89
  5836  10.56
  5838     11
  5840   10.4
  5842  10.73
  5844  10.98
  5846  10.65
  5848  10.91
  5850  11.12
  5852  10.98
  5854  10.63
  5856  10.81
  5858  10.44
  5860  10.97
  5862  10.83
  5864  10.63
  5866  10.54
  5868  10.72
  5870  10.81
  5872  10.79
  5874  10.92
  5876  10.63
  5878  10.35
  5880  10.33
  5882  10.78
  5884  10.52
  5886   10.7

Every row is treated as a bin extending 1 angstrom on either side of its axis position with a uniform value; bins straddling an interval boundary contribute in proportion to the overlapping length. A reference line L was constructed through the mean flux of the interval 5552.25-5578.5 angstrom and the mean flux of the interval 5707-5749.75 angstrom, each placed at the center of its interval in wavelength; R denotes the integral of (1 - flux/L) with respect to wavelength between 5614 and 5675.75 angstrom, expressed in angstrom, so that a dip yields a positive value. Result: 0.2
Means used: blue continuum 11.4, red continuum 11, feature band 11.2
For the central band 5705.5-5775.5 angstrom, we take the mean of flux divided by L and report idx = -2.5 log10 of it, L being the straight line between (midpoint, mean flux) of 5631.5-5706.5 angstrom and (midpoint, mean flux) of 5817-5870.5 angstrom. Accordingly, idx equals 0.00 mag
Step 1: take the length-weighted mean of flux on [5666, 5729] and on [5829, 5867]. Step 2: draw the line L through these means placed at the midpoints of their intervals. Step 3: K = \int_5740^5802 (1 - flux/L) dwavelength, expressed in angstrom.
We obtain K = 0.1 angstrom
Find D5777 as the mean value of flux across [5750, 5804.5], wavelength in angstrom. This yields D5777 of 10.9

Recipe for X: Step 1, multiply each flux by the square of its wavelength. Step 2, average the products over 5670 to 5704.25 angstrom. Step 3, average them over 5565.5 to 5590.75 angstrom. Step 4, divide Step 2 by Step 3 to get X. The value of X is 1.01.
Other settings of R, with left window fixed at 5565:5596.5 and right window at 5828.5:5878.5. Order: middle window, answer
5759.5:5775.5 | 0.2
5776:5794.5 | 0.1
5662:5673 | 0.0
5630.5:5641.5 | 0.1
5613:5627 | -0.1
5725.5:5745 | 0.0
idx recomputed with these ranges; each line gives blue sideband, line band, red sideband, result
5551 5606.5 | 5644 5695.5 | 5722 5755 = 0.00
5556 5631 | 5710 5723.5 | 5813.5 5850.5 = 0.01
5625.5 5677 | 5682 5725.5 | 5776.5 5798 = 0.00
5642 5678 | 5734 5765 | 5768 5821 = 0.00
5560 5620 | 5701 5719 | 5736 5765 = -0.01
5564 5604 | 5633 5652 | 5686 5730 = 0.01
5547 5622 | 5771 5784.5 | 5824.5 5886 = 0.00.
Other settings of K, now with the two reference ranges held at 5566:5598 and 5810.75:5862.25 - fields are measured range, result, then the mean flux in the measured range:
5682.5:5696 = 0.22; 11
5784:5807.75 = -0.01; 10.9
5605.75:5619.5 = 0.09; 11.2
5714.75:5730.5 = 0.16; 11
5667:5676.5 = 0.01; 11.2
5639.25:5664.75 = 0.09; 11.2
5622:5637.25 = 0.04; 11.2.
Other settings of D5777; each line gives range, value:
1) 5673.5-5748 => 11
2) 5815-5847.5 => 10.8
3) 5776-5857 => 10.9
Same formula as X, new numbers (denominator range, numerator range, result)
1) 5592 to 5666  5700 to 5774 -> 1.02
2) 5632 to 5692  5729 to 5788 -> 1.02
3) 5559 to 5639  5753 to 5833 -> 1.03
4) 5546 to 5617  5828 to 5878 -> 1.04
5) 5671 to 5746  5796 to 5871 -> 1.02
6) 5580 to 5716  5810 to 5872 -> 1.03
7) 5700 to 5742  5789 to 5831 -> 1.02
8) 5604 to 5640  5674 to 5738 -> 1.01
